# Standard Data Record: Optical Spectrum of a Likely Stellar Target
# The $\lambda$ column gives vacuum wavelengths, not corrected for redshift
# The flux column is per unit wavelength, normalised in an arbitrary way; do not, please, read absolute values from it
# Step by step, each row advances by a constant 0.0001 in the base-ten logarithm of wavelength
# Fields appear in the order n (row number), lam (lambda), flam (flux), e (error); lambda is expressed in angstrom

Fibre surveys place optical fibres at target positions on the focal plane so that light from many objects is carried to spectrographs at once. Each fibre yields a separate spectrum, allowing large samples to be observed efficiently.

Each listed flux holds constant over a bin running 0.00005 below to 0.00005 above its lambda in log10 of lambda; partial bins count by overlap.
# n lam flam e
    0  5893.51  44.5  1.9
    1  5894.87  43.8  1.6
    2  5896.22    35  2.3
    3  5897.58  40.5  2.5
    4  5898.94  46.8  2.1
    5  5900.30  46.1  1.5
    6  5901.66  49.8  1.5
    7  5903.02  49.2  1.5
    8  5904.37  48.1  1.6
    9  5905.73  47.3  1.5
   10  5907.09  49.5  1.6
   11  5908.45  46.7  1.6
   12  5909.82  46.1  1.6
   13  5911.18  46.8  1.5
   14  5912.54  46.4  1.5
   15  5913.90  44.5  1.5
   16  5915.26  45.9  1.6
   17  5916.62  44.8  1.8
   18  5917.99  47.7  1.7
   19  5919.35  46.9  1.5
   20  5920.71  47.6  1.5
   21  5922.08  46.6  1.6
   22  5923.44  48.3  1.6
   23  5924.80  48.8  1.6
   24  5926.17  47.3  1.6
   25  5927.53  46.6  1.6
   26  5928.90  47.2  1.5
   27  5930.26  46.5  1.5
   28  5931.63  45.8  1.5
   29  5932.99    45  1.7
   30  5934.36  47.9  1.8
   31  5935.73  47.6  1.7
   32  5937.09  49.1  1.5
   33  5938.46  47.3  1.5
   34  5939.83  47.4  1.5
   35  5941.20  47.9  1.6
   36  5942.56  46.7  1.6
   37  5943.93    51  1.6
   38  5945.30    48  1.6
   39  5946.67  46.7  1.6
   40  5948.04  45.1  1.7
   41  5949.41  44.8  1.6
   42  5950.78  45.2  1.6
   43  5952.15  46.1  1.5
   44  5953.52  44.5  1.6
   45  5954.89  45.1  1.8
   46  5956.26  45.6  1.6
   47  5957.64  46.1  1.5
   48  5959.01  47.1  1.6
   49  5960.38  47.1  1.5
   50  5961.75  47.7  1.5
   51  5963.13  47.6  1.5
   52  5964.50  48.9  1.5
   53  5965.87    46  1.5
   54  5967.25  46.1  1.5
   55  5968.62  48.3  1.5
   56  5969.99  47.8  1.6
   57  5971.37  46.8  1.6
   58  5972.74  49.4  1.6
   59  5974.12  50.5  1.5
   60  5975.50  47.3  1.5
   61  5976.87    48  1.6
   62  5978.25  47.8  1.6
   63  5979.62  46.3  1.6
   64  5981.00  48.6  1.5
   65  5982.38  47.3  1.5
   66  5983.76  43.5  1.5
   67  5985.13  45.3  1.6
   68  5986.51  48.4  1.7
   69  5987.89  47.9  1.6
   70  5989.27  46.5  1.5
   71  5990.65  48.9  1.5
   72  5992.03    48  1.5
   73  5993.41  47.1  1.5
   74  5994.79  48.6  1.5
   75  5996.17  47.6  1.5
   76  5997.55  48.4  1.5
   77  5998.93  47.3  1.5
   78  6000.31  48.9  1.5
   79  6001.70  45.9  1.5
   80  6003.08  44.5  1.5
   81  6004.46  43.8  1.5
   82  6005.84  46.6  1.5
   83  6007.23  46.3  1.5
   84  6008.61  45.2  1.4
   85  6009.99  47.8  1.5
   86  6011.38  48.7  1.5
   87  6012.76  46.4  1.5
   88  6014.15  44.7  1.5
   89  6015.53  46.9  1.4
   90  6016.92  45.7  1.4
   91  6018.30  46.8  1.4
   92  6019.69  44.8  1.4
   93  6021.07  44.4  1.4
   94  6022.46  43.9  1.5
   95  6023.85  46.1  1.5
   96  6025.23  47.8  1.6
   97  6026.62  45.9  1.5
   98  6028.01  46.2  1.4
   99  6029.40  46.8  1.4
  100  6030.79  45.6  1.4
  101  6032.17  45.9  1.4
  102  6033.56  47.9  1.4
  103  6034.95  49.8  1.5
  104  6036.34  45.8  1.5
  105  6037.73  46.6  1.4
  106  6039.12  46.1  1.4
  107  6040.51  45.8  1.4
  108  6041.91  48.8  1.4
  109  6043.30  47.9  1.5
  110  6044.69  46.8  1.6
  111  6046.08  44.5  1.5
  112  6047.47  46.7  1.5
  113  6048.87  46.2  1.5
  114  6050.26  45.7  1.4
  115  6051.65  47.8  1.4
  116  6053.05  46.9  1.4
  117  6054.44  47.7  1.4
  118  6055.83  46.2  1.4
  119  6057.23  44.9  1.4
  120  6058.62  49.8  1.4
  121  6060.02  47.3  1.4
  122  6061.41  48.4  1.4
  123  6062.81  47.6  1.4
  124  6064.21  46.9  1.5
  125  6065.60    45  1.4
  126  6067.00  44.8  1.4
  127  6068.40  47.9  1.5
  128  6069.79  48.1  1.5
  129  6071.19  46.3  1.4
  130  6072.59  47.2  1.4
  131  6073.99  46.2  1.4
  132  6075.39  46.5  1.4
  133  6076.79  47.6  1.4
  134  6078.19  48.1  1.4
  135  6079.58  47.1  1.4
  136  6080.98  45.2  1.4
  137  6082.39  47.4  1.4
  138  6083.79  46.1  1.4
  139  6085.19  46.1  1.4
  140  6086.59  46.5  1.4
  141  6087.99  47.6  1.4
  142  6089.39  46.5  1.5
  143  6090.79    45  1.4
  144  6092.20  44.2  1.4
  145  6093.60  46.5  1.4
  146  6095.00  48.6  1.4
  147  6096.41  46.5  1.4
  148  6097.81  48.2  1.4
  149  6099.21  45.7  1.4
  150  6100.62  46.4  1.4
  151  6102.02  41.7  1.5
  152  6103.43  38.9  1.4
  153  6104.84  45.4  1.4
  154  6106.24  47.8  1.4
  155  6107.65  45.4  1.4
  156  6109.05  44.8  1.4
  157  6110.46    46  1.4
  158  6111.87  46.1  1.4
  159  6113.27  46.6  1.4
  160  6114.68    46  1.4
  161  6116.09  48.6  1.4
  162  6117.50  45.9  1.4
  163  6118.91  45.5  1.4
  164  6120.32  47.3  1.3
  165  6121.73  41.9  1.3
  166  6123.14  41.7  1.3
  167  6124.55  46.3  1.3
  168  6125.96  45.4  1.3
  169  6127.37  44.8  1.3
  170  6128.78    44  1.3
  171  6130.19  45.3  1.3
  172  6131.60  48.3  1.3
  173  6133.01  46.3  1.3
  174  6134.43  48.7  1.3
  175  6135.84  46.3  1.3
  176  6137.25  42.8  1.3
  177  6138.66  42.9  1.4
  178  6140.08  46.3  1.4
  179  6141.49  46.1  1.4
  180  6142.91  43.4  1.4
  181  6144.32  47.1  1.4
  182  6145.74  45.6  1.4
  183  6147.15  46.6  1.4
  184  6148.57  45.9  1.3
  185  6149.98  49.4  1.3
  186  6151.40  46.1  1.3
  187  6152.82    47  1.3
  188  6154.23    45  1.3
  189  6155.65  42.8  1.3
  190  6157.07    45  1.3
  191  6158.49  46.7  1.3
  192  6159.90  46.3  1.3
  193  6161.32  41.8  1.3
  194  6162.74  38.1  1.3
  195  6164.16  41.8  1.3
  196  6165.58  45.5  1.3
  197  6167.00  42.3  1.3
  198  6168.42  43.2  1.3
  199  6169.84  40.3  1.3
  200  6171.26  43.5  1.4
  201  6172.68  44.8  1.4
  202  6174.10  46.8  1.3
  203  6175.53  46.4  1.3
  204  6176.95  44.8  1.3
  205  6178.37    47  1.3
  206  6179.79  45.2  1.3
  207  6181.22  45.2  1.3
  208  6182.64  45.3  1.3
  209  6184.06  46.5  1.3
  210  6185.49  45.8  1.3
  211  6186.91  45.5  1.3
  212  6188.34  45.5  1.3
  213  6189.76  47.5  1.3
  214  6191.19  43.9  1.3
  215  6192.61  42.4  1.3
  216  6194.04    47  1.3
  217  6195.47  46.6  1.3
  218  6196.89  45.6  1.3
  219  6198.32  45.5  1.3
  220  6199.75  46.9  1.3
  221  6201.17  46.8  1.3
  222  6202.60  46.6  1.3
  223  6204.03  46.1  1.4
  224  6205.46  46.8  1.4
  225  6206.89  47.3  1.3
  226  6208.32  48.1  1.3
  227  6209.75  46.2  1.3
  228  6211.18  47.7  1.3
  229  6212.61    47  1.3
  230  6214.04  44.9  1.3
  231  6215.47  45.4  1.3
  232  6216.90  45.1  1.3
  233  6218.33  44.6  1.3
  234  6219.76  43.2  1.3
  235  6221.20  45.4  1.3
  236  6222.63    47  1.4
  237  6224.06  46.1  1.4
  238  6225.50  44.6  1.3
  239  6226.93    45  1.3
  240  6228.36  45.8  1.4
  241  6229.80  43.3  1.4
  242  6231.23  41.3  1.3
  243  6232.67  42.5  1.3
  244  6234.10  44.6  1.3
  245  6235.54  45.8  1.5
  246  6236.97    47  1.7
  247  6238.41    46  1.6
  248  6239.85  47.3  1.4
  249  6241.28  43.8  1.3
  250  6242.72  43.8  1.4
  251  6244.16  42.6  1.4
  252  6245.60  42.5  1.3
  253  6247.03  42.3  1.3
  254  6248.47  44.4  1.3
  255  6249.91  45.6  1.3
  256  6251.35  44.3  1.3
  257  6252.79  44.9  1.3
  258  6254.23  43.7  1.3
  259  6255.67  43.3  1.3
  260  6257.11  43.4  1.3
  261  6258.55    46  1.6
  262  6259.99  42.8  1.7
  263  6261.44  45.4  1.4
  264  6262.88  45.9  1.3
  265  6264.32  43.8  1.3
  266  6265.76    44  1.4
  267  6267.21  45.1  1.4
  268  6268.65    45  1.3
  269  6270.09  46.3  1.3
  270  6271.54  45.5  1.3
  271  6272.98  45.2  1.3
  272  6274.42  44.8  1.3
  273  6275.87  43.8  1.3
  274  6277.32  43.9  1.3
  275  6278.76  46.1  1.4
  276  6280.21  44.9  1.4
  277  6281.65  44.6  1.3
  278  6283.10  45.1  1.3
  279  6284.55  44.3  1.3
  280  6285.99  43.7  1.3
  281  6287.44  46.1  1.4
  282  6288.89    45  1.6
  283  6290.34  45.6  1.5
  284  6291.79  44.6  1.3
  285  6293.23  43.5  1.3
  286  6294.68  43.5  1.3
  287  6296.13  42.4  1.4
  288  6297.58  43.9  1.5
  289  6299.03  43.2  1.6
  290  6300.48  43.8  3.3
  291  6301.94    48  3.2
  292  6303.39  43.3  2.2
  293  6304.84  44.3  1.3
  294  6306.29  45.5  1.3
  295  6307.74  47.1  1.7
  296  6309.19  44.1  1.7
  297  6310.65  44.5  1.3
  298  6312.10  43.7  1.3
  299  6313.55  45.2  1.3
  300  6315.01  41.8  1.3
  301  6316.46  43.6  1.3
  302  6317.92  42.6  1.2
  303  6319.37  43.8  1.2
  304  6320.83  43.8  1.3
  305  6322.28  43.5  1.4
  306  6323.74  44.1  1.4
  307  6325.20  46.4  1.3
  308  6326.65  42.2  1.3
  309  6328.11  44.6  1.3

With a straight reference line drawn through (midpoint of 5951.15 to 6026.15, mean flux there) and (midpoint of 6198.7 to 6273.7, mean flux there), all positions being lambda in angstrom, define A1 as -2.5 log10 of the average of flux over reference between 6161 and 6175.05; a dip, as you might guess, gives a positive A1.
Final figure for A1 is 0.07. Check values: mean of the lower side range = 46.8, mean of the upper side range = 45.1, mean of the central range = 42.9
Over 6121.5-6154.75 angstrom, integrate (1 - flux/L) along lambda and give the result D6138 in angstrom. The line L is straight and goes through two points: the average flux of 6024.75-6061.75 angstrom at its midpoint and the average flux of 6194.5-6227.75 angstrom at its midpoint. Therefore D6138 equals 0.6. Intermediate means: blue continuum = 46.9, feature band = 45.6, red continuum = 46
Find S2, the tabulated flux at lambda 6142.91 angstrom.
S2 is 43.4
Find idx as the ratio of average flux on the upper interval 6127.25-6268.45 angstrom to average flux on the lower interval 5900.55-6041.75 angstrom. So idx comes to 0.96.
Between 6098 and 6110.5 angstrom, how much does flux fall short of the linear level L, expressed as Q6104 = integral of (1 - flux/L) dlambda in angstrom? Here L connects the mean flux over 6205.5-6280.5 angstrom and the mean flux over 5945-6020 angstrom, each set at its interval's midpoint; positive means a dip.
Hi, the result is 0.3 angstrom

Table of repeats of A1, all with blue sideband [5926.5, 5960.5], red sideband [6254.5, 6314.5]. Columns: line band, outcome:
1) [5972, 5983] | -0.04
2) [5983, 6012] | -0.01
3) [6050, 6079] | -0.02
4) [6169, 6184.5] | 0.01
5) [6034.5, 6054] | -0.02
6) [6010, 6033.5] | 0.00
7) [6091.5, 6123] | 0.00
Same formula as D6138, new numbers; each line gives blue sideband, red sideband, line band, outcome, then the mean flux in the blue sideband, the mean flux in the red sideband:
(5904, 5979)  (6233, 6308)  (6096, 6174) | 0.97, 47.1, 44.6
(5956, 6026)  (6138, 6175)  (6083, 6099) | -0.34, 46.9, 44.6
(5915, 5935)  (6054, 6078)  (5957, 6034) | 0.07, 46.9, 47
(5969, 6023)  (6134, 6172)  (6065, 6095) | -0.54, 46.9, 44.7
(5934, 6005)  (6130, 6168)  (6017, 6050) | 0.04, 47.1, 45.1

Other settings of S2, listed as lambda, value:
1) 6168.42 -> 43.2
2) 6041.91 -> 48.8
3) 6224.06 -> 46.1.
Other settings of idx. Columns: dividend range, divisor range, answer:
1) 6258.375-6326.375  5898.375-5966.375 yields 0.95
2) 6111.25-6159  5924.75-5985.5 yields 0.97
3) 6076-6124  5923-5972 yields 0.98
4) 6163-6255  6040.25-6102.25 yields 0.97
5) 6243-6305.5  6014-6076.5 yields 0.95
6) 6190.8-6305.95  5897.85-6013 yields 0.95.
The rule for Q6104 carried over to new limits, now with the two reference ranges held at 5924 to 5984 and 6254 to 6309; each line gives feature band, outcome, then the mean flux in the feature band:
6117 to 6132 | 0.3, 45.1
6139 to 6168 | 0.5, 44.9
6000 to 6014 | 0.1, 46.3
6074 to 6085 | -0.1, 46.8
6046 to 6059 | -0.1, 46.7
